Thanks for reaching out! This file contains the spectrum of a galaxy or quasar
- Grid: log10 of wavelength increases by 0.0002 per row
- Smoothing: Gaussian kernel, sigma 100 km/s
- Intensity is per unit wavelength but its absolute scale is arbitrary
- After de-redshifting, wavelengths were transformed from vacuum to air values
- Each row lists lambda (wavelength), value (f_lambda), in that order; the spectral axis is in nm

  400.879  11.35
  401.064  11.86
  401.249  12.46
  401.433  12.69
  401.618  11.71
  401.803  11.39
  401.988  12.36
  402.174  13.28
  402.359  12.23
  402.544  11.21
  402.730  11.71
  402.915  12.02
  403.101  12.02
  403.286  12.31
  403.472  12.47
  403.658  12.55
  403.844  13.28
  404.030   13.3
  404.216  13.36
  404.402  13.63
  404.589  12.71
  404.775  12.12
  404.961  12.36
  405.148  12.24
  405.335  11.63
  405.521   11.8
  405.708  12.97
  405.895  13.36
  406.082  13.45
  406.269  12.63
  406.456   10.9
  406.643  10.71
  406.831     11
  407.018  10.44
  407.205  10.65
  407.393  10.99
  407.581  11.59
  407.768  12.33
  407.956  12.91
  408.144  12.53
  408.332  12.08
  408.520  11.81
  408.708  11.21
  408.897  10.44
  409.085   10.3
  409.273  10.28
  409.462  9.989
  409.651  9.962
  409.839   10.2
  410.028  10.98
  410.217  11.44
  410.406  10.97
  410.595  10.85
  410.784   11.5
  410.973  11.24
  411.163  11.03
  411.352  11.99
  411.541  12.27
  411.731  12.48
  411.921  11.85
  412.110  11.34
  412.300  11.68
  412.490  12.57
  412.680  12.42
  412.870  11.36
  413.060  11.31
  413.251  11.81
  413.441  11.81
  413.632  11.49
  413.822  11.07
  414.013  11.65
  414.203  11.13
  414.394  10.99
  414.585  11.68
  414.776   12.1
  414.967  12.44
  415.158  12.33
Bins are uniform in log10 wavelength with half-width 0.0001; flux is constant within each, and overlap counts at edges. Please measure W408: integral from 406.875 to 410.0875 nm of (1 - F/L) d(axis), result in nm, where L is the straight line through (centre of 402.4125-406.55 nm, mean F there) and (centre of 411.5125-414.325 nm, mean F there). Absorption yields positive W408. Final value 0.27 nm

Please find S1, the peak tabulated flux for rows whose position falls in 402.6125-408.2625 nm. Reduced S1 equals 13.63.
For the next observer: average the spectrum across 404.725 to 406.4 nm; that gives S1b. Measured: 12.5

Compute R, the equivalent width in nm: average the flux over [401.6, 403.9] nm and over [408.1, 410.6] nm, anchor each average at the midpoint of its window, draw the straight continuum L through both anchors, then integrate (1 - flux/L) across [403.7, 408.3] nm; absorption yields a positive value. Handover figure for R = -0.26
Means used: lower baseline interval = 12.2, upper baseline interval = 10.9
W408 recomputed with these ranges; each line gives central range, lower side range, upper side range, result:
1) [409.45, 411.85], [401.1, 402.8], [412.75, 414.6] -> 0.08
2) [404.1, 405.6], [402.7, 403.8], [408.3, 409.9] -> -0.09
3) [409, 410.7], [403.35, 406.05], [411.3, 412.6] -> 0.23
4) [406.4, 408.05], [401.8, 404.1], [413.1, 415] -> 0.10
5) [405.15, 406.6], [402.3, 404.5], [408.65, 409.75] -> -0.09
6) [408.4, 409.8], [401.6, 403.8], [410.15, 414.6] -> 0.14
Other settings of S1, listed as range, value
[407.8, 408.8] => 12.91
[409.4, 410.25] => 11.44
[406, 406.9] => 13.45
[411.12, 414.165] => 12.57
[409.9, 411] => 11.5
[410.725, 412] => 12.48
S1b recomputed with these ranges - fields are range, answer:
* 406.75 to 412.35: 11.3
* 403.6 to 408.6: 12.2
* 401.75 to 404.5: 12.5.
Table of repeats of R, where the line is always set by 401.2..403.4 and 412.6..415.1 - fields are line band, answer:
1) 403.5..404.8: -0.11 nm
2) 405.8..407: 0.00 nm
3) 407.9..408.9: 0.00 nm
